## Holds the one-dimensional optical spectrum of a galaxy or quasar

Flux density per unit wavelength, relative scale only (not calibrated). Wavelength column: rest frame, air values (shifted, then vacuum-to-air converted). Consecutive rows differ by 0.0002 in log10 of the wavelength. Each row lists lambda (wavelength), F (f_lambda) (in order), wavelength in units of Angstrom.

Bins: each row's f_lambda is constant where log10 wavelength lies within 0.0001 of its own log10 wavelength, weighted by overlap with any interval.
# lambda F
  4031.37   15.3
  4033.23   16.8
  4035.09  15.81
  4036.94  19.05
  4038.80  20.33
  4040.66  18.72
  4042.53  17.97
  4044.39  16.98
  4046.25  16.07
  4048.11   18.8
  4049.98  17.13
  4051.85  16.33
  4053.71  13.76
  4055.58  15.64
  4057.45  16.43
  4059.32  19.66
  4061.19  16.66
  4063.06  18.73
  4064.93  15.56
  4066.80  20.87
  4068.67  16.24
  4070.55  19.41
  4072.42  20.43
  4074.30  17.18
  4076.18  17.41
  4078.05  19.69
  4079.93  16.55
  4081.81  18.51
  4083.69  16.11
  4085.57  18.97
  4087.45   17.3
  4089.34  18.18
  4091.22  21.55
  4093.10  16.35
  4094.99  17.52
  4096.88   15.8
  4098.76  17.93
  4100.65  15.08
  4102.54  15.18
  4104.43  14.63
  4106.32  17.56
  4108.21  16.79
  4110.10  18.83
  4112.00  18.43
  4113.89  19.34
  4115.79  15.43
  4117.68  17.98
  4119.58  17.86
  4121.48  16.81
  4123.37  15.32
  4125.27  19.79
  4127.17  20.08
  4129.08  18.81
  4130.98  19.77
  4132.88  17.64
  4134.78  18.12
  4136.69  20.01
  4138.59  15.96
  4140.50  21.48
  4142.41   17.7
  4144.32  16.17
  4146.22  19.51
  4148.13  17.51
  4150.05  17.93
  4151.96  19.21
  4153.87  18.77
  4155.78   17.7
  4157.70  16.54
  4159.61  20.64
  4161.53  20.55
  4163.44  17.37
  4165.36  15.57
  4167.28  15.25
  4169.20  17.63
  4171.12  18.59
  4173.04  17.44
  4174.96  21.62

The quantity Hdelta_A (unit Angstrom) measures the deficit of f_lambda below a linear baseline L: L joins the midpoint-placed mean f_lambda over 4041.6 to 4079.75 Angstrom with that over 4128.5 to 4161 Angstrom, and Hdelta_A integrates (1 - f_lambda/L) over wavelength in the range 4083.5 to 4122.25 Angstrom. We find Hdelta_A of 1.4 Angstrom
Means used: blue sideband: 17.5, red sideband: 18.5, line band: 17.3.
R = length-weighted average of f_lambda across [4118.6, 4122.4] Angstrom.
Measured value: 17.3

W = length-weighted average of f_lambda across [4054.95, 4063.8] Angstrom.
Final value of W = 17.5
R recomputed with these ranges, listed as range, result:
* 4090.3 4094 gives 19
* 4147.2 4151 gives 17.7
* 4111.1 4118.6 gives 17.8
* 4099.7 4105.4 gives 15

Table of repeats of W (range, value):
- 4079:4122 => 17.3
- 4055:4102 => 17.7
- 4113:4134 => 18.1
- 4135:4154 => 18.4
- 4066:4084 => 18.3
